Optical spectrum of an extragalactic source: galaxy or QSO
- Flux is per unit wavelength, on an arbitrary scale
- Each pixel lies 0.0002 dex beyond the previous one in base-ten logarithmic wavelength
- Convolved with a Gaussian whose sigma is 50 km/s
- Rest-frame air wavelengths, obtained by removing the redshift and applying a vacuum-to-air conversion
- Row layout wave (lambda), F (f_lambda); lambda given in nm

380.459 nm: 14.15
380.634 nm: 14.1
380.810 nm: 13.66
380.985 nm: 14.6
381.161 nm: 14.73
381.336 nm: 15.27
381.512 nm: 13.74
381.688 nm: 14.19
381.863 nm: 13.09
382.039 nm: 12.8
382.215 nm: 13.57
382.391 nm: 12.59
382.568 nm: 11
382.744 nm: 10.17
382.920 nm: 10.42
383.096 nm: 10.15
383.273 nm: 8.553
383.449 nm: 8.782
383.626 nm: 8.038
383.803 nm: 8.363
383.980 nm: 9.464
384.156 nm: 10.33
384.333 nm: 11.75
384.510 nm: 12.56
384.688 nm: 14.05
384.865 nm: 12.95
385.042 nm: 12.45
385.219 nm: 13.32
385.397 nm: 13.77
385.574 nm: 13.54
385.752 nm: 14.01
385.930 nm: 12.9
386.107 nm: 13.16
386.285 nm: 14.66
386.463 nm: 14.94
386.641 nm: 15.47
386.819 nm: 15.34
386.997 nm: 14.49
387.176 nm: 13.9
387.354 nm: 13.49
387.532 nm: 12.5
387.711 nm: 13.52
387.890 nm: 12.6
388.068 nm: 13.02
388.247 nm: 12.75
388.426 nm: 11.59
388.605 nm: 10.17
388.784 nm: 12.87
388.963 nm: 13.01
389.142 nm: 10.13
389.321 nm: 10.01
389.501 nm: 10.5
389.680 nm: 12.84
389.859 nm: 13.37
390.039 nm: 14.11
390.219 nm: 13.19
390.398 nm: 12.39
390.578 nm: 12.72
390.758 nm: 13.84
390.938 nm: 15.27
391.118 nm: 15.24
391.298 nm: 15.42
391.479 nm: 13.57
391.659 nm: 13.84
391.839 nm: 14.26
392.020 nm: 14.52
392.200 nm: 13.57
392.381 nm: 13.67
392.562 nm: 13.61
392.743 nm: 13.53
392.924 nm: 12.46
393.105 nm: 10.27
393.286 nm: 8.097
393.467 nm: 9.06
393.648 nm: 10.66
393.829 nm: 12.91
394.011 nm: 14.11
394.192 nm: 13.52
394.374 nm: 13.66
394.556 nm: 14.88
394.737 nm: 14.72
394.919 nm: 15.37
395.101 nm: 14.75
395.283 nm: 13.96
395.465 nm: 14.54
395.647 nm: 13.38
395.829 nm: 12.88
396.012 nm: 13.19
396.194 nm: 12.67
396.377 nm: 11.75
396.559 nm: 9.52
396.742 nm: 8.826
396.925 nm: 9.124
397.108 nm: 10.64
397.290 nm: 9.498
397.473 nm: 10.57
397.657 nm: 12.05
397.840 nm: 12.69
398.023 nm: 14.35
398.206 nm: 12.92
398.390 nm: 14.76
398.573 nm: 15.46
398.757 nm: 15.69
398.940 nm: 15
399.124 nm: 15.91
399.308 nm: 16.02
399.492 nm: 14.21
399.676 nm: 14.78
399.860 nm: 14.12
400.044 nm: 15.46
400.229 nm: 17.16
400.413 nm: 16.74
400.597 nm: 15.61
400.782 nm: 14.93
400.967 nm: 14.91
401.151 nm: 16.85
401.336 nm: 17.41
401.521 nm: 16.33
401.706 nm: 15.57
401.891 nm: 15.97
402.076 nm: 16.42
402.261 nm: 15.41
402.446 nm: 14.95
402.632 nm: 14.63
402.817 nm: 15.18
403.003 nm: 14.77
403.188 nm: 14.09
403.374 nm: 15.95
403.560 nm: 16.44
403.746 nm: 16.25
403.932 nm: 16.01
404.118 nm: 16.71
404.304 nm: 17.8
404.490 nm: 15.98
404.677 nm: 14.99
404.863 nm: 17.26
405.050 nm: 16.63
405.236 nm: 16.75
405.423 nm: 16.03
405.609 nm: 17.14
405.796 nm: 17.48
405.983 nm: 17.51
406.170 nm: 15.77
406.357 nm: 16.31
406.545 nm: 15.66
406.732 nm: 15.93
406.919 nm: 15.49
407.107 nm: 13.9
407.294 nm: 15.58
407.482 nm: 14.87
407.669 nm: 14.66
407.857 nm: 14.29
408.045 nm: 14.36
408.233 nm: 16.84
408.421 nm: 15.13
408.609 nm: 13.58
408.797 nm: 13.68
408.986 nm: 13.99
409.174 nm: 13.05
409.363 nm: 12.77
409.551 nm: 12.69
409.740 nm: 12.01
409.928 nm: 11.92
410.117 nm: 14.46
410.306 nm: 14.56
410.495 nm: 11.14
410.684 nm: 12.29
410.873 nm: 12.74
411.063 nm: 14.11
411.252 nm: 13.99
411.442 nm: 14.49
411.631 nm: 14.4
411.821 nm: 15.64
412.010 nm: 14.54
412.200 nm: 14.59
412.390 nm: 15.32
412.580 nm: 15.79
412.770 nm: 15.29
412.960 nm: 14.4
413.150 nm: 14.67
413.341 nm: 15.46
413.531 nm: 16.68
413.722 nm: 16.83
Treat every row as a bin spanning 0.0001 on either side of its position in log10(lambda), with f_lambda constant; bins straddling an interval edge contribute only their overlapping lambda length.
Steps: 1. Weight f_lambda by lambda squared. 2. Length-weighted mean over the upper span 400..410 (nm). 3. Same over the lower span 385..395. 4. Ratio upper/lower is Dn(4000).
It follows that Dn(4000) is 1.3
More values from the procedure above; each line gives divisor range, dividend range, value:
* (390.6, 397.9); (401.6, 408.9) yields 1.30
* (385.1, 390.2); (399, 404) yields 1.28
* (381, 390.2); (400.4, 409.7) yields 1.37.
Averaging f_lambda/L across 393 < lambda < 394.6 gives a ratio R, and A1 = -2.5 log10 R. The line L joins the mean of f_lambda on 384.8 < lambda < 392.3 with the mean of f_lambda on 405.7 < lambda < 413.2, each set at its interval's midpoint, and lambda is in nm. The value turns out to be 0.153 mag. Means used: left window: 13.3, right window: 14.5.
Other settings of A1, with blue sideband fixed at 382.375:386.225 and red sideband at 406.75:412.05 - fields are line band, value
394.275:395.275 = -0.167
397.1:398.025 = 0.120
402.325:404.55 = -0.174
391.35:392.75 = -0.135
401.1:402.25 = -0.230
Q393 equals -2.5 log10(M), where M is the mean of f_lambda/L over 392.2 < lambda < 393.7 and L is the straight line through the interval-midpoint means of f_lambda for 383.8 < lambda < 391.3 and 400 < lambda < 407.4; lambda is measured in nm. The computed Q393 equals 0.20 mag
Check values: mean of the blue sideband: 13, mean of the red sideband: 16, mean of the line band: 11.6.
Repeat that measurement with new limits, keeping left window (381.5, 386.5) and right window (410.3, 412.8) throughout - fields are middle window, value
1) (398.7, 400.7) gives -0.17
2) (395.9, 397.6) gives 0.21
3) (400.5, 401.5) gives -0.20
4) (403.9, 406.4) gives -0.21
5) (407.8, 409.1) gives -0.05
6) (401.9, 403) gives -0.14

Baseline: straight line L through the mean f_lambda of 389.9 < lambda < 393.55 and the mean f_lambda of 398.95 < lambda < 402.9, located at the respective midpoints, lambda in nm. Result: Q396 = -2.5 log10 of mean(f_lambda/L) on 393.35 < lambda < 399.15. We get 0.12 mag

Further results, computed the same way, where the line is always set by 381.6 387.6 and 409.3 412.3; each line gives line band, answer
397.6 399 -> -0.094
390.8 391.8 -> -0.154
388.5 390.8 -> 0.035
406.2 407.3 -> -0.160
